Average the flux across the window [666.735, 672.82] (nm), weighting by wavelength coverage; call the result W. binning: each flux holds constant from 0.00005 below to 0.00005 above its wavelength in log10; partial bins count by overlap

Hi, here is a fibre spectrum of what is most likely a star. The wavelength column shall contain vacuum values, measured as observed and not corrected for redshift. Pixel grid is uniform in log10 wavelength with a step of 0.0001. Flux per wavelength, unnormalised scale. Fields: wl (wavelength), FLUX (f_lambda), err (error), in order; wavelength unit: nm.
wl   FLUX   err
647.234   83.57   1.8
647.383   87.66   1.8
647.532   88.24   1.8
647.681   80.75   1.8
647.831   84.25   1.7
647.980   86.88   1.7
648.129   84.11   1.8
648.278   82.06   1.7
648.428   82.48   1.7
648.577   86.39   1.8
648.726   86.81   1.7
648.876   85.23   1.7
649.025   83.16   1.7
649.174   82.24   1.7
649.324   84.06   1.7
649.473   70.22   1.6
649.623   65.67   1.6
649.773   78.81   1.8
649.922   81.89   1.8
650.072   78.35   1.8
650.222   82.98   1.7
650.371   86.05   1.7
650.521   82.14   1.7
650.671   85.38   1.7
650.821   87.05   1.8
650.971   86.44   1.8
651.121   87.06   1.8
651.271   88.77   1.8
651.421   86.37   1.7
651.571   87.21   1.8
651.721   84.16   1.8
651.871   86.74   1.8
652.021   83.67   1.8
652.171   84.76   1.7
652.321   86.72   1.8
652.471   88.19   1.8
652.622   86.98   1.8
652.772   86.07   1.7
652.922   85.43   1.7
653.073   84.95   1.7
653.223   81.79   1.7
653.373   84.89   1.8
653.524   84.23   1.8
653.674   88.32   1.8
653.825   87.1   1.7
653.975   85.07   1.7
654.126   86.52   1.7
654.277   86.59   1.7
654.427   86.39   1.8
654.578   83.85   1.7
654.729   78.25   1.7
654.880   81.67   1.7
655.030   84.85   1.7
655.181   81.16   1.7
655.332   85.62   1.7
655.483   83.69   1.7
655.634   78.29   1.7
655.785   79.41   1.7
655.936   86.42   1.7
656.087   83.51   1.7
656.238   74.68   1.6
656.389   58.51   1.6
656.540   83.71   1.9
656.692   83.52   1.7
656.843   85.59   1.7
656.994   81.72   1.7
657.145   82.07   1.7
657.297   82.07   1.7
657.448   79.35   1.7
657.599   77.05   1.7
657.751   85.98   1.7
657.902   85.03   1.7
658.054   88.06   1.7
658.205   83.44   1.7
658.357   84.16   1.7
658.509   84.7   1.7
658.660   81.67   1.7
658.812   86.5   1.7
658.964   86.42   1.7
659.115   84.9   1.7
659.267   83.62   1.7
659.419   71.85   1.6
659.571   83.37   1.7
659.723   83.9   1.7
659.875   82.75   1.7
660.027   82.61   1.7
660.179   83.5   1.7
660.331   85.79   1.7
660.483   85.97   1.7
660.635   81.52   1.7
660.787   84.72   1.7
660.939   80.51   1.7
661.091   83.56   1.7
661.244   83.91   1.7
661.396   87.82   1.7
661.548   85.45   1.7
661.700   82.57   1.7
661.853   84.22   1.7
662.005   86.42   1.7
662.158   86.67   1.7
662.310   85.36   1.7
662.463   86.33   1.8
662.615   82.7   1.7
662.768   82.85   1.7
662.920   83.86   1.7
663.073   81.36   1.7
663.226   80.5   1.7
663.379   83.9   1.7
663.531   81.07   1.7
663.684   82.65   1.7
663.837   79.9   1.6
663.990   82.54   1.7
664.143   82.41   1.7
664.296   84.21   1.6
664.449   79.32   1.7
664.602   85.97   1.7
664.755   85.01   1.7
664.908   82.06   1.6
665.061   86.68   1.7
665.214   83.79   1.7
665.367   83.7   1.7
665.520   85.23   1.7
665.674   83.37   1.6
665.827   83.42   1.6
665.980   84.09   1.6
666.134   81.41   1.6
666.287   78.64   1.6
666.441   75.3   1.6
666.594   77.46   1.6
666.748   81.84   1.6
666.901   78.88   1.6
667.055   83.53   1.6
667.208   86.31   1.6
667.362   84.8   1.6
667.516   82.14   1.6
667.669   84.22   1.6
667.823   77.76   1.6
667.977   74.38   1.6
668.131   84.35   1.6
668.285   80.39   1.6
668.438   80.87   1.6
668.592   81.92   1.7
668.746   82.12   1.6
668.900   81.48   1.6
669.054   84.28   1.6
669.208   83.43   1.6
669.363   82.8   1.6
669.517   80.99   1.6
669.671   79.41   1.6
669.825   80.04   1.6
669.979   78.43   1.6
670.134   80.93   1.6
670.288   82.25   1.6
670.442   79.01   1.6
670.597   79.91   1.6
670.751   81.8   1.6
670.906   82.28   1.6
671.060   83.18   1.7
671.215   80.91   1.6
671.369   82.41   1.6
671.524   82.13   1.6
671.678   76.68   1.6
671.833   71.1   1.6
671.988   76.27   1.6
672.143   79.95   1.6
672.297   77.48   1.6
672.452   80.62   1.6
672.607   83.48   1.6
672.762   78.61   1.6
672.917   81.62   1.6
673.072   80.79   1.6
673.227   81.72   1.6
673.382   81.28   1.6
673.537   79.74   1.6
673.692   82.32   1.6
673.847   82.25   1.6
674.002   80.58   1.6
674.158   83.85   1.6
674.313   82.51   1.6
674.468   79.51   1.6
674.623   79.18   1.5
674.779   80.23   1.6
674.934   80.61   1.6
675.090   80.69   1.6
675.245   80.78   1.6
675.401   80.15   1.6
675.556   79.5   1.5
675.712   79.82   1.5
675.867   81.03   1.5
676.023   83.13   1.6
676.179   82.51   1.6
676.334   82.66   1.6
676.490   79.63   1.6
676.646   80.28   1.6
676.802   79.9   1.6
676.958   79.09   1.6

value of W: 80.8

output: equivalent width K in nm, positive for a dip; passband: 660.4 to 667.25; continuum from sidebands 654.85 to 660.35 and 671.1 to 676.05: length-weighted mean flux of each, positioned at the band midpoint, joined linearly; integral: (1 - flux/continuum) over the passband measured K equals -0.14 nm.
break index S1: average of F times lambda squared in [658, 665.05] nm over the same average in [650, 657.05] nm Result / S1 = 1.02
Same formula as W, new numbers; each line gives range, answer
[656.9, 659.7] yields 82.9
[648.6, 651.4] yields 82.5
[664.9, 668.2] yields 82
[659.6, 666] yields 83.7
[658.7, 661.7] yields 83.6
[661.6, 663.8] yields 83.6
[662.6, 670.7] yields 81.9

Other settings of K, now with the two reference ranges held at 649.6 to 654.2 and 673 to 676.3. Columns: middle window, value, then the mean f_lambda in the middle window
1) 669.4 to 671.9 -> 0.05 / 80.2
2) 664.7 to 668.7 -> 0.02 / 82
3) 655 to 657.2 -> 0.09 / 80.8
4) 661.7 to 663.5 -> -0.02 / 83.9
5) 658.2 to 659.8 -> 0.01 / 83.1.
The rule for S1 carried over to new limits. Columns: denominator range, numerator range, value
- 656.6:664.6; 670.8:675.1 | 1.00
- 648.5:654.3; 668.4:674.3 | 1.02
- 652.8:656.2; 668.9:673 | 1.01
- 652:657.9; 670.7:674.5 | 1.02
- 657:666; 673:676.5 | 1.01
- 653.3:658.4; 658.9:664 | 1.03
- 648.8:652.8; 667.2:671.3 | 1.03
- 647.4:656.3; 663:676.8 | 1.02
